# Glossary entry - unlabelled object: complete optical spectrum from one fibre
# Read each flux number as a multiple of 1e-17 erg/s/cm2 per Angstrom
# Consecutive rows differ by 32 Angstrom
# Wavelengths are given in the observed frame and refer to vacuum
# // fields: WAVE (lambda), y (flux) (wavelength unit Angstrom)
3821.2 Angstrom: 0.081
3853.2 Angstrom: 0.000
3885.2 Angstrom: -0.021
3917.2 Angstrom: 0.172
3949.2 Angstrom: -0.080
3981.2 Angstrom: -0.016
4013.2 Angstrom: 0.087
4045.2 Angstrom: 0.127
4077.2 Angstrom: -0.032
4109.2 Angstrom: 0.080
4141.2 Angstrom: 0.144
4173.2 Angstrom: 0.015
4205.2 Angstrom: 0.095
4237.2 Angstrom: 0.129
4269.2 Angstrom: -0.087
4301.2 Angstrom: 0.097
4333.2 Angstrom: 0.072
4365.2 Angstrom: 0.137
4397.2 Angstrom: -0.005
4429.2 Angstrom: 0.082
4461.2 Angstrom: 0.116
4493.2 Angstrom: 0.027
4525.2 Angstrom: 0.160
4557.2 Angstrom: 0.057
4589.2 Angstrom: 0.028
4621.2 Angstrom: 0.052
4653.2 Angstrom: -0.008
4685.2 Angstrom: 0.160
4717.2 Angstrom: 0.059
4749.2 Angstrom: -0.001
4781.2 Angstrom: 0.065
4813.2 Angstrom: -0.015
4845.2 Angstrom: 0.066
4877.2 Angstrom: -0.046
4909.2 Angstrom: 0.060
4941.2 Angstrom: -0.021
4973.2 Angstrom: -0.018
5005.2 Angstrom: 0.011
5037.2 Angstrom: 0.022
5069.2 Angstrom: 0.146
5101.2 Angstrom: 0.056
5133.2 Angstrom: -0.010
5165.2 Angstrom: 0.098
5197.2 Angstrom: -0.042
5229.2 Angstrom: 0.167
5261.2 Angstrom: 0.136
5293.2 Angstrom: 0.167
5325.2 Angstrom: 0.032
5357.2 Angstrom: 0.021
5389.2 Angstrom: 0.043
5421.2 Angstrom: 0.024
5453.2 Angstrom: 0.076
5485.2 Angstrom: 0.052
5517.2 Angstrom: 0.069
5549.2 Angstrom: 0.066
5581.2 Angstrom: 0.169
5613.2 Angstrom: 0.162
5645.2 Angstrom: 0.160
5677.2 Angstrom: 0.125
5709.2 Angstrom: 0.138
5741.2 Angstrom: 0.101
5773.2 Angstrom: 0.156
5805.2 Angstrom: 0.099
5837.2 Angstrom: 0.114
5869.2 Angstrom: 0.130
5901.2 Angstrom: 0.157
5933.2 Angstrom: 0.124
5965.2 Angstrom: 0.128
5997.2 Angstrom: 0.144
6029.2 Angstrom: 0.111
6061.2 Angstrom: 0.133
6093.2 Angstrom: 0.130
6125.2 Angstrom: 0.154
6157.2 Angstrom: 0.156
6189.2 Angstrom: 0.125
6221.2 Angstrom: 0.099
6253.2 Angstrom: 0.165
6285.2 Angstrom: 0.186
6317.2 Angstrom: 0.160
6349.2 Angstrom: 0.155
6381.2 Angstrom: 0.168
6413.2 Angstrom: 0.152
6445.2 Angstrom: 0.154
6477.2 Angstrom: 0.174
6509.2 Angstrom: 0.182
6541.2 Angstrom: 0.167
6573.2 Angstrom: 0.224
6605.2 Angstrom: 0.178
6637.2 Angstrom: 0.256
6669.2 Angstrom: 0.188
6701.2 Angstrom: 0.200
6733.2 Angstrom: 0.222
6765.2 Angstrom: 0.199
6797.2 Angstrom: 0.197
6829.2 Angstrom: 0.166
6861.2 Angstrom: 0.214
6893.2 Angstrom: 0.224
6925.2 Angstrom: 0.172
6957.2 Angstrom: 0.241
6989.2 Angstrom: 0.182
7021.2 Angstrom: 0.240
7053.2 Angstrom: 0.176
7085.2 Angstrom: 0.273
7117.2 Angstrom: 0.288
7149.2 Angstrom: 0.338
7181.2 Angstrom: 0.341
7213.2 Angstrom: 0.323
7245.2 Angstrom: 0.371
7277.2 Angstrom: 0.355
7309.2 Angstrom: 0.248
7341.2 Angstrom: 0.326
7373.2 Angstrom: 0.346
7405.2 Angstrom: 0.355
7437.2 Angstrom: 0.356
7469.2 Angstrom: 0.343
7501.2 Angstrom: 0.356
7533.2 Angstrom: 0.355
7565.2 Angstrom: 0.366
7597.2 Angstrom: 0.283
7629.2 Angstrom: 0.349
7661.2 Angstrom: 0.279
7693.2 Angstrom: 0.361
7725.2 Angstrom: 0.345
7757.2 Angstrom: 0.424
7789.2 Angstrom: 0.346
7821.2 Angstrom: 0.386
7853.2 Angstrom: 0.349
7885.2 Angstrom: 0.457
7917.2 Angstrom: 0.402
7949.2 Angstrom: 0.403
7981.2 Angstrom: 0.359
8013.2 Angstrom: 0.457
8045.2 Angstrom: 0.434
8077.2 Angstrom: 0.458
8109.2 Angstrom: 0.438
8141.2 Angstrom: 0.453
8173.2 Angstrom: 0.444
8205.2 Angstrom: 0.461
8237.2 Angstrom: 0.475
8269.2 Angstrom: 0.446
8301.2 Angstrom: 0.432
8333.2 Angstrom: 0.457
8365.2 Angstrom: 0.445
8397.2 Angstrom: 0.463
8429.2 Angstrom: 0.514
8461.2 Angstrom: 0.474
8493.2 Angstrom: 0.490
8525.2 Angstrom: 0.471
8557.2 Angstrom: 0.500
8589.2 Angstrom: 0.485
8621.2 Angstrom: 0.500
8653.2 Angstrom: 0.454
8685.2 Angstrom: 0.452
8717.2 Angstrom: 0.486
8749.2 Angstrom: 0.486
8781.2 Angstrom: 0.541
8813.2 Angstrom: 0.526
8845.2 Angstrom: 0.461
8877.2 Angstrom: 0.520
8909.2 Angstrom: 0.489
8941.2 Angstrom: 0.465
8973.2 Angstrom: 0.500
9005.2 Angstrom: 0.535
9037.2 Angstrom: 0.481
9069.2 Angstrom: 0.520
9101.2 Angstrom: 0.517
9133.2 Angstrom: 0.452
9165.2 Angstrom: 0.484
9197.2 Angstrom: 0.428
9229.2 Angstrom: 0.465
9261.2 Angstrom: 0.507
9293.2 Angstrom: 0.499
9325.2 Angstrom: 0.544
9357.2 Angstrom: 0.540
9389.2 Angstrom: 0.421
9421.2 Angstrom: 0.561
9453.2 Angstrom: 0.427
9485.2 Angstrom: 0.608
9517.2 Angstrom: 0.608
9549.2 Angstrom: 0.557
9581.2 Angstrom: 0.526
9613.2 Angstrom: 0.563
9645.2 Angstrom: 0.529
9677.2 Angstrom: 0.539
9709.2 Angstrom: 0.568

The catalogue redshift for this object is 0.78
